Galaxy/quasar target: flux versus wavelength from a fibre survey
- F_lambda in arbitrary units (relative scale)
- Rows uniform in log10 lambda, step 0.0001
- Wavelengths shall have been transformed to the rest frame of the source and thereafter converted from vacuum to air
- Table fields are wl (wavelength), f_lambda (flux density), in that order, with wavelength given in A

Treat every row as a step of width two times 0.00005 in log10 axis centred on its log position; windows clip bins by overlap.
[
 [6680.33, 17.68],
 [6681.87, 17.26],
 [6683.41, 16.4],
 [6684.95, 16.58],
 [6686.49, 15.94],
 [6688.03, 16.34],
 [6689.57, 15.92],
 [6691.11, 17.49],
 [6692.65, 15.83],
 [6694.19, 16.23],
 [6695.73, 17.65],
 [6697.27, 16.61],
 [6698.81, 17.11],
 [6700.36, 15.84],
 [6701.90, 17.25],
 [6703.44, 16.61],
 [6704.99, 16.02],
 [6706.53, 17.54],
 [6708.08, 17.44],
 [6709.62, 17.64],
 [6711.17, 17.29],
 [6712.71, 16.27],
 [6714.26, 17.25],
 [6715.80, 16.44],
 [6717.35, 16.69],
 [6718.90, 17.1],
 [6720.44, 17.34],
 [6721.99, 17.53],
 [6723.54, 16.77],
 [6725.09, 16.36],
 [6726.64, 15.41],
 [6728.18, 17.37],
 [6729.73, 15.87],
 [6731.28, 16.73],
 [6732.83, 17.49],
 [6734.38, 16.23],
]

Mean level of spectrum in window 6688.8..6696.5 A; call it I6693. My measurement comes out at 16.6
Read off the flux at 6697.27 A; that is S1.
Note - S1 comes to 16.61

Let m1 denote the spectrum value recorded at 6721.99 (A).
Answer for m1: 17.53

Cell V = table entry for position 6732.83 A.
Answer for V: 17.49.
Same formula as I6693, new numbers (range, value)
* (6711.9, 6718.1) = 16.7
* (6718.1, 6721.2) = 17.2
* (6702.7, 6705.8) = 16.3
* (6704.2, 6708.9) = 17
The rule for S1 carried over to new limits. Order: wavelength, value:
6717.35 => 16.69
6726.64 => 15.41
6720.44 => 17.34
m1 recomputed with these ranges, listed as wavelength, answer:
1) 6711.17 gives 17.29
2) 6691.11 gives 17.49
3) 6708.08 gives 17.44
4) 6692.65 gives 15.83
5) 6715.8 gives 16.44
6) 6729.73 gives 15.87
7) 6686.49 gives 15.94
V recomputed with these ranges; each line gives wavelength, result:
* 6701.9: 17.25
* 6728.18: 17.37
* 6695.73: 17.65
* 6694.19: 16.23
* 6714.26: 17.25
